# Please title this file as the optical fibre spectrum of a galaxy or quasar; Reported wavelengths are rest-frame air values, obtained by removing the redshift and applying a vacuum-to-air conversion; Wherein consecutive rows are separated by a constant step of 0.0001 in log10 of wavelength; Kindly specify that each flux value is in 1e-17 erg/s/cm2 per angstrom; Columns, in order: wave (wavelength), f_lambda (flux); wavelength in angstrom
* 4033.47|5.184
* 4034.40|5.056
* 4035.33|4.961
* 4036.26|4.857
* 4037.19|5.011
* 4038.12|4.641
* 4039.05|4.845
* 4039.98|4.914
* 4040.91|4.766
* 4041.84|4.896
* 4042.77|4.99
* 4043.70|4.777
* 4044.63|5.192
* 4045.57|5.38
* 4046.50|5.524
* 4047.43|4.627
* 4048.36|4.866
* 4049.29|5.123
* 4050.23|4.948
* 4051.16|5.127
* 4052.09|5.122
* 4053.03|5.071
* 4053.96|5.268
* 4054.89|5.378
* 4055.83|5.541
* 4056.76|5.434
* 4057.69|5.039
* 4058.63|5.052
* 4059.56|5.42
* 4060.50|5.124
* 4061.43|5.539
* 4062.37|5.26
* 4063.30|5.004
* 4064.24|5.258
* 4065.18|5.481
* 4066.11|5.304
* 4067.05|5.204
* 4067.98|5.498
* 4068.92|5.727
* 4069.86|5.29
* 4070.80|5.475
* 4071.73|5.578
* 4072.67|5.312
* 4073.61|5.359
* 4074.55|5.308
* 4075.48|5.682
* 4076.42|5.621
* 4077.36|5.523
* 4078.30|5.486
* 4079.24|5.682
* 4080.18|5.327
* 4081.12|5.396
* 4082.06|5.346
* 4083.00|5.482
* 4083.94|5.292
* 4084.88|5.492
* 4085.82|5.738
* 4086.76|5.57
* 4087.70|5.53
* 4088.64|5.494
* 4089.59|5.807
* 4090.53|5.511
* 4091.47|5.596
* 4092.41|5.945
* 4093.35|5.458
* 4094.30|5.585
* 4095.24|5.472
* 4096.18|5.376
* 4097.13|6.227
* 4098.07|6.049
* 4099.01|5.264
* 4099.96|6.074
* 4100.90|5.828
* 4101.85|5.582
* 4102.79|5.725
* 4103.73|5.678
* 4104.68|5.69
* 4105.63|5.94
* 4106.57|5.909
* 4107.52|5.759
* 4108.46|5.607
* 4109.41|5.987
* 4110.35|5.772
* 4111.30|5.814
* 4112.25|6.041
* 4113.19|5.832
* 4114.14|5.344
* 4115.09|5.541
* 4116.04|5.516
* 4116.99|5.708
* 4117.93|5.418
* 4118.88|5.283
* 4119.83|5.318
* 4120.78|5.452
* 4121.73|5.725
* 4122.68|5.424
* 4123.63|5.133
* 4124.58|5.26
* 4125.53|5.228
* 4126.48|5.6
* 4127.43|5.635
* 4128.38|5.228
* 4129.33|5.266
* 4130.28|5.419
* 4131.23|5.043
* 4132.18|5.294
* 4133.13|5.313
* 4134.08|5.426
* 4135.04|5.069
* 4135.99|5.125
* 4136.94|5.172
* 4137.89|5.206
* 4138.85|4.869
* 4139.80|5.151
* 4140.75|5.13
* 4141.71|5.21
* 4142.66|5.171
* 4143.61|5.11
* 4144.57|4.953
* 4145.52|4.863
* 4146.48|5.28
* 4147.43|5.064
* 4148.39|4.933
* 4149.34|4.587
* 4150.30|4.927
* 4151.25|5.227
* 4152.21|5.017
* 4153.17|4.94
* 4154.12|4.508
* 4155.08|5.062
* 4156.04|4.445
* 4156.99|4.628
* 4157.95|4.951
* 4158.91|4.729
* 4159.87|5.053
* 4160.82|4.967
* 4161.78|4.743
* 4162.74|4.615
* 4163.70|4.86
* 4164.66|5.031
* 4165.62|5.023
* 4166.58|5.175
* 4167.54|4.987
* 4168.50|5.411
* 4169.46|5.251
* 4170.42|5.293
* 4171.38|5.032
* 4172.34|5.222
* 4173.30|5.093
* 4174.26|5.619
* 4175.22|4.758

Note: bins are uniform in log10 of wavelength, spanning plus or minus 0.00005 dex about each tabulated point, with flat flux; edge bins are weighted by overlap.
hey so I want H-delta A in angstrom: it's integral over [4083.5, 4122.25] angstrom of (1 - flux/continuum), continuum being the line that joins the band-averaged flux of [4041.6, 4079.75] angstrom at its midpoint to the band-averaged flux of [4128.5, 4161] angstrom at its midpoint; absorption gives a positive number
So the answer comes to -3.7 angstrom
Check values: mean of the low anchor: 5.28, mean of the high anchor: 5.04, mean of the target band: 5.66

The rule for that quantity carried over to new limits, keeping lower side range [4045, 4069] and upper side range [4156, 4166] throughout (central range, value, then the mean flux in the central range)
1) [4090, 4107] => -2.1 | 5.72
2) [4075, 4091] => -1.2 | 5.53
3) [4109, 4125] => -1.8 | 5.56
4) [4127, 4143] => -0.9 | 5.22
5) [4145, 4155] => -0.1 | 4.94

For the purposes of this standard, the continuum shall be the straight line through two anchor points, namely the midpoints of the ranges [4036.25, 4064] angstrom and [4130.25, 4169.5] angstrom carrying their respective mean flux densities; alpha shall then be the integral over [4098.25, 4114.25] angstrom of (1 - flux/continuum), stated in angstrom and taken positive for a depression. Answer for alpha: -2.3 angstrom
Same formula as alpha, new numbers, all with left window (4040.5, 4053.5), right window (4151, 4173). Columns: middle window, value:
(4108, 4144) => -2.9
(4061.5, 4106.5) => -4.8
